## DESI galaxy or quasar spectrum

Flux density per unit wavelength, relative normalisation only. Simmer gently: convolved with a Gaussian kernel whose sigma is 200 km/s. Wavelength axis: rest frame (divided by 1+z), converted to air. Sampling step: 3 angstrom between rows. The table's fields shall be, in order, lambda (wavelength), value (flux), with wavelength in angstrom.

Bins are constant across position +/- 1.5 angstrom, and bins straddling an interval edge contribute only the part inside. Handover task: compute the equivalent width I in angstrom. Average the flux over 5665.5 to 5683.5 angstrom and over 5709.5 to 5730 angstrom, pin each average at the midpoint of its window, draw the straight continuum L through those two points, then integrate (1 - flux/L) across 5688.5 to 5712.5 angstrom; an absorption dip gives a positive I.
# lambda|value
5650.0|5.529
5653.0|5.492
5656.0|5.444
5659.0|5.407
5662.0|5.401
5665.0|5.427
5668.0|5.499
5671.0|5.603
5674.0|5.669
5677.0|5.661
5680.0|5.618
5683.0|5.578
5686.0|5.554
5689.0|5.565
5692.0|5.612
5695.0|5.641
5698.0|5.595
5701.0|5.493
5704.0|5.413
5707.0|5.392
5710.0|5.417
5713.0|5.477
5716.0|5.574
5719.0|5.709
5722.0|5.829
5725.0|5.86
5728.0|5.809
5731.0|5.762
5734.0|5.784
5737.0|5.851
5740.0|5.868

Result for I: 0.57 angstrom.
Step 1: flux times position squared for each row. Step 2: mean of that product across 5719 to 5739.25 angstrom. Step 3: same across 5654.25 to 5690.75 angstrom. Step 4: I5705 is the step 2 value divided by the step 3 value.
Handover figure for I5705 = 1.07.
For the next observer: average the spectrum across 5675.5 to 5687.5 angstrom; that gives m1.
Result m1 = 5.6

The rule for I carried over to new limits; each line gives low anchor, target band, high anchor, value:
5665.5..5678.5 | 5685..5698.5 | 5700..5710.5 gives -0.2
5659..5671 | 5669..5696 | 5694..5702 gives -0.4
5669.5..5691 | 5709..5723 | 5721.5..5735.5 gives 0.4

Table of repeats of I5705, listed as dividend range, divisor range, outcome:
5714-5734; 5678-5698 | 1.04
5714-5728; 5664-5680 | 1.05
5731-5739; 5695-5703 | 1.06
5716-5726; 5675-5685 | 1.04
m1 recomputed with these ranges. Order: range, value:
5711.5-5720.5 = 5.59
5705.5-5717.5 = 5.47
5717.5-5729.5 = 5.8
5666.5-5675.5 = 5.59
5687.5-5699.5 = 5.6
